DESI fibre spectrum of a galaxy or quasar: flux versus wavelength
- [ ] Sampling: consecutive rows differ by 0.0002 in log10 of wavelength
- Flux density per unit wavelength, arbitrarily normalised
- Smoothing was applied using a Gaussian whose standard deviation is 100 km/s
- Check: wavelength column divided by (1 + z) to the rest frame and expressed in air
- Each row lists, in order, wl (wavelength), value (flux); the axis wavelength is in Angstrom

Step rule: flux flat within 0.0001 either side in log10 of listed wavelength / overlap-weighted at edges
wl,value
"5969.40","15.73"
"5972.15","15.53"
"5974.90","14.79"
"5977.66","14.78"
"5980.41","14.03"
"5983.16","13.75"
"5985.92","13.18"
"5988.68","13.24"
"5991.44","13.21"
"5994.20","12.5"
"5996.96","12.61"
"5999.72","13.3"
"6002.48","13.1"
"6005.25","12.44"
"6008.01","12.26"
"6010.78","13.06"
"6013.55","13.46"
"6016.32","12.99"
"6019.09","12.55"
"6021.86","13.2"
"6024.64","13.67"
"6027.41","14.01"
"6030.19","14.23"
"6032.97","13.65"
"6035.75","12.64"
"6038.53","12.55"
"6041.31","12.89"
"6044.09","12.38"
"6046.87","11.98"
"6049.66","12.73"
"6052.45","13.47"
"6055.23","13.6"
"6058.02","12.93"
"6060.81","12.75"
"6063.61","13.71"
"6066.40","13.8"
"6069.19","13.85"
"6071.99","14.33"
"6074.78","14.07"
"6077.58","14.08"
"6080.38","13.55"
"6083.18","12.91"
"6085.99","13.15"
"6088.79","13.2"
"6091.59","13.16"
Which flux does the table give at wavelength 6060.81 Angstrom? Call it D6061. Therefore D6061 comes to 12.75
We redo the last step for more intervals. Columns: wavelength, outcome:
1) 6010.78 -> 13.06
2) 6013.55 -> 13.46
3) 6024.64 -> 13.67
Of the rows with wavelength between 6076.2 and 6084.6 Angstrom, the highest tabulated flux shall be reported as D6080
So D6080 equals 14.08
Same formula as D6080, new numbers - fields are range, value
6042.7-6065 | 13.71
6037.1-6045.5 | 12.89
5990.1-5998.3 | 13.21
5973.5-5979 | 14.79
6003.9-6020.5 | 13.46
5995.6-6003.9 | 13.3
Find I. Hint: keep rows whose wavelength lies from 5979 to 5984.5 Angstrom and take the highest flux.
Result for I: 14.03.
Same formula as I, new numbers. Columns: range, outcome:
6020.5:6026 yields 13.67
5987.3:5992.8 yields 13.24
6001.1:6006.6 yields 13.1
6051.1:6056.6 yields 13.6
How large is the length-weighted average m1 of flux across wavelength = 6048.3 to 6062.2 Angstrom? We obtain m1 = 13.1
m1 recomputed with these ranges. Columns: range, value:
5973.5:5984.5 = 14.3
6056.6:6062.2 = 12.8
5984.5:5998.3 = 12.9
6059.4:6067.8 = 13.4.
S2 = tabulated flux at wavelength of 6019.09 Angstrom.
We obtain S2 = 12.55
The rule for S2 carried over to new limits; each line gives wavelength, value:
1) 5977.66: 14.78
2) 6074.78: 14.07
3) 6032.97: 13.65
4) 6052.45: 13.47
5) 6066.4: 13.8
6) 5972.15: 15.53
